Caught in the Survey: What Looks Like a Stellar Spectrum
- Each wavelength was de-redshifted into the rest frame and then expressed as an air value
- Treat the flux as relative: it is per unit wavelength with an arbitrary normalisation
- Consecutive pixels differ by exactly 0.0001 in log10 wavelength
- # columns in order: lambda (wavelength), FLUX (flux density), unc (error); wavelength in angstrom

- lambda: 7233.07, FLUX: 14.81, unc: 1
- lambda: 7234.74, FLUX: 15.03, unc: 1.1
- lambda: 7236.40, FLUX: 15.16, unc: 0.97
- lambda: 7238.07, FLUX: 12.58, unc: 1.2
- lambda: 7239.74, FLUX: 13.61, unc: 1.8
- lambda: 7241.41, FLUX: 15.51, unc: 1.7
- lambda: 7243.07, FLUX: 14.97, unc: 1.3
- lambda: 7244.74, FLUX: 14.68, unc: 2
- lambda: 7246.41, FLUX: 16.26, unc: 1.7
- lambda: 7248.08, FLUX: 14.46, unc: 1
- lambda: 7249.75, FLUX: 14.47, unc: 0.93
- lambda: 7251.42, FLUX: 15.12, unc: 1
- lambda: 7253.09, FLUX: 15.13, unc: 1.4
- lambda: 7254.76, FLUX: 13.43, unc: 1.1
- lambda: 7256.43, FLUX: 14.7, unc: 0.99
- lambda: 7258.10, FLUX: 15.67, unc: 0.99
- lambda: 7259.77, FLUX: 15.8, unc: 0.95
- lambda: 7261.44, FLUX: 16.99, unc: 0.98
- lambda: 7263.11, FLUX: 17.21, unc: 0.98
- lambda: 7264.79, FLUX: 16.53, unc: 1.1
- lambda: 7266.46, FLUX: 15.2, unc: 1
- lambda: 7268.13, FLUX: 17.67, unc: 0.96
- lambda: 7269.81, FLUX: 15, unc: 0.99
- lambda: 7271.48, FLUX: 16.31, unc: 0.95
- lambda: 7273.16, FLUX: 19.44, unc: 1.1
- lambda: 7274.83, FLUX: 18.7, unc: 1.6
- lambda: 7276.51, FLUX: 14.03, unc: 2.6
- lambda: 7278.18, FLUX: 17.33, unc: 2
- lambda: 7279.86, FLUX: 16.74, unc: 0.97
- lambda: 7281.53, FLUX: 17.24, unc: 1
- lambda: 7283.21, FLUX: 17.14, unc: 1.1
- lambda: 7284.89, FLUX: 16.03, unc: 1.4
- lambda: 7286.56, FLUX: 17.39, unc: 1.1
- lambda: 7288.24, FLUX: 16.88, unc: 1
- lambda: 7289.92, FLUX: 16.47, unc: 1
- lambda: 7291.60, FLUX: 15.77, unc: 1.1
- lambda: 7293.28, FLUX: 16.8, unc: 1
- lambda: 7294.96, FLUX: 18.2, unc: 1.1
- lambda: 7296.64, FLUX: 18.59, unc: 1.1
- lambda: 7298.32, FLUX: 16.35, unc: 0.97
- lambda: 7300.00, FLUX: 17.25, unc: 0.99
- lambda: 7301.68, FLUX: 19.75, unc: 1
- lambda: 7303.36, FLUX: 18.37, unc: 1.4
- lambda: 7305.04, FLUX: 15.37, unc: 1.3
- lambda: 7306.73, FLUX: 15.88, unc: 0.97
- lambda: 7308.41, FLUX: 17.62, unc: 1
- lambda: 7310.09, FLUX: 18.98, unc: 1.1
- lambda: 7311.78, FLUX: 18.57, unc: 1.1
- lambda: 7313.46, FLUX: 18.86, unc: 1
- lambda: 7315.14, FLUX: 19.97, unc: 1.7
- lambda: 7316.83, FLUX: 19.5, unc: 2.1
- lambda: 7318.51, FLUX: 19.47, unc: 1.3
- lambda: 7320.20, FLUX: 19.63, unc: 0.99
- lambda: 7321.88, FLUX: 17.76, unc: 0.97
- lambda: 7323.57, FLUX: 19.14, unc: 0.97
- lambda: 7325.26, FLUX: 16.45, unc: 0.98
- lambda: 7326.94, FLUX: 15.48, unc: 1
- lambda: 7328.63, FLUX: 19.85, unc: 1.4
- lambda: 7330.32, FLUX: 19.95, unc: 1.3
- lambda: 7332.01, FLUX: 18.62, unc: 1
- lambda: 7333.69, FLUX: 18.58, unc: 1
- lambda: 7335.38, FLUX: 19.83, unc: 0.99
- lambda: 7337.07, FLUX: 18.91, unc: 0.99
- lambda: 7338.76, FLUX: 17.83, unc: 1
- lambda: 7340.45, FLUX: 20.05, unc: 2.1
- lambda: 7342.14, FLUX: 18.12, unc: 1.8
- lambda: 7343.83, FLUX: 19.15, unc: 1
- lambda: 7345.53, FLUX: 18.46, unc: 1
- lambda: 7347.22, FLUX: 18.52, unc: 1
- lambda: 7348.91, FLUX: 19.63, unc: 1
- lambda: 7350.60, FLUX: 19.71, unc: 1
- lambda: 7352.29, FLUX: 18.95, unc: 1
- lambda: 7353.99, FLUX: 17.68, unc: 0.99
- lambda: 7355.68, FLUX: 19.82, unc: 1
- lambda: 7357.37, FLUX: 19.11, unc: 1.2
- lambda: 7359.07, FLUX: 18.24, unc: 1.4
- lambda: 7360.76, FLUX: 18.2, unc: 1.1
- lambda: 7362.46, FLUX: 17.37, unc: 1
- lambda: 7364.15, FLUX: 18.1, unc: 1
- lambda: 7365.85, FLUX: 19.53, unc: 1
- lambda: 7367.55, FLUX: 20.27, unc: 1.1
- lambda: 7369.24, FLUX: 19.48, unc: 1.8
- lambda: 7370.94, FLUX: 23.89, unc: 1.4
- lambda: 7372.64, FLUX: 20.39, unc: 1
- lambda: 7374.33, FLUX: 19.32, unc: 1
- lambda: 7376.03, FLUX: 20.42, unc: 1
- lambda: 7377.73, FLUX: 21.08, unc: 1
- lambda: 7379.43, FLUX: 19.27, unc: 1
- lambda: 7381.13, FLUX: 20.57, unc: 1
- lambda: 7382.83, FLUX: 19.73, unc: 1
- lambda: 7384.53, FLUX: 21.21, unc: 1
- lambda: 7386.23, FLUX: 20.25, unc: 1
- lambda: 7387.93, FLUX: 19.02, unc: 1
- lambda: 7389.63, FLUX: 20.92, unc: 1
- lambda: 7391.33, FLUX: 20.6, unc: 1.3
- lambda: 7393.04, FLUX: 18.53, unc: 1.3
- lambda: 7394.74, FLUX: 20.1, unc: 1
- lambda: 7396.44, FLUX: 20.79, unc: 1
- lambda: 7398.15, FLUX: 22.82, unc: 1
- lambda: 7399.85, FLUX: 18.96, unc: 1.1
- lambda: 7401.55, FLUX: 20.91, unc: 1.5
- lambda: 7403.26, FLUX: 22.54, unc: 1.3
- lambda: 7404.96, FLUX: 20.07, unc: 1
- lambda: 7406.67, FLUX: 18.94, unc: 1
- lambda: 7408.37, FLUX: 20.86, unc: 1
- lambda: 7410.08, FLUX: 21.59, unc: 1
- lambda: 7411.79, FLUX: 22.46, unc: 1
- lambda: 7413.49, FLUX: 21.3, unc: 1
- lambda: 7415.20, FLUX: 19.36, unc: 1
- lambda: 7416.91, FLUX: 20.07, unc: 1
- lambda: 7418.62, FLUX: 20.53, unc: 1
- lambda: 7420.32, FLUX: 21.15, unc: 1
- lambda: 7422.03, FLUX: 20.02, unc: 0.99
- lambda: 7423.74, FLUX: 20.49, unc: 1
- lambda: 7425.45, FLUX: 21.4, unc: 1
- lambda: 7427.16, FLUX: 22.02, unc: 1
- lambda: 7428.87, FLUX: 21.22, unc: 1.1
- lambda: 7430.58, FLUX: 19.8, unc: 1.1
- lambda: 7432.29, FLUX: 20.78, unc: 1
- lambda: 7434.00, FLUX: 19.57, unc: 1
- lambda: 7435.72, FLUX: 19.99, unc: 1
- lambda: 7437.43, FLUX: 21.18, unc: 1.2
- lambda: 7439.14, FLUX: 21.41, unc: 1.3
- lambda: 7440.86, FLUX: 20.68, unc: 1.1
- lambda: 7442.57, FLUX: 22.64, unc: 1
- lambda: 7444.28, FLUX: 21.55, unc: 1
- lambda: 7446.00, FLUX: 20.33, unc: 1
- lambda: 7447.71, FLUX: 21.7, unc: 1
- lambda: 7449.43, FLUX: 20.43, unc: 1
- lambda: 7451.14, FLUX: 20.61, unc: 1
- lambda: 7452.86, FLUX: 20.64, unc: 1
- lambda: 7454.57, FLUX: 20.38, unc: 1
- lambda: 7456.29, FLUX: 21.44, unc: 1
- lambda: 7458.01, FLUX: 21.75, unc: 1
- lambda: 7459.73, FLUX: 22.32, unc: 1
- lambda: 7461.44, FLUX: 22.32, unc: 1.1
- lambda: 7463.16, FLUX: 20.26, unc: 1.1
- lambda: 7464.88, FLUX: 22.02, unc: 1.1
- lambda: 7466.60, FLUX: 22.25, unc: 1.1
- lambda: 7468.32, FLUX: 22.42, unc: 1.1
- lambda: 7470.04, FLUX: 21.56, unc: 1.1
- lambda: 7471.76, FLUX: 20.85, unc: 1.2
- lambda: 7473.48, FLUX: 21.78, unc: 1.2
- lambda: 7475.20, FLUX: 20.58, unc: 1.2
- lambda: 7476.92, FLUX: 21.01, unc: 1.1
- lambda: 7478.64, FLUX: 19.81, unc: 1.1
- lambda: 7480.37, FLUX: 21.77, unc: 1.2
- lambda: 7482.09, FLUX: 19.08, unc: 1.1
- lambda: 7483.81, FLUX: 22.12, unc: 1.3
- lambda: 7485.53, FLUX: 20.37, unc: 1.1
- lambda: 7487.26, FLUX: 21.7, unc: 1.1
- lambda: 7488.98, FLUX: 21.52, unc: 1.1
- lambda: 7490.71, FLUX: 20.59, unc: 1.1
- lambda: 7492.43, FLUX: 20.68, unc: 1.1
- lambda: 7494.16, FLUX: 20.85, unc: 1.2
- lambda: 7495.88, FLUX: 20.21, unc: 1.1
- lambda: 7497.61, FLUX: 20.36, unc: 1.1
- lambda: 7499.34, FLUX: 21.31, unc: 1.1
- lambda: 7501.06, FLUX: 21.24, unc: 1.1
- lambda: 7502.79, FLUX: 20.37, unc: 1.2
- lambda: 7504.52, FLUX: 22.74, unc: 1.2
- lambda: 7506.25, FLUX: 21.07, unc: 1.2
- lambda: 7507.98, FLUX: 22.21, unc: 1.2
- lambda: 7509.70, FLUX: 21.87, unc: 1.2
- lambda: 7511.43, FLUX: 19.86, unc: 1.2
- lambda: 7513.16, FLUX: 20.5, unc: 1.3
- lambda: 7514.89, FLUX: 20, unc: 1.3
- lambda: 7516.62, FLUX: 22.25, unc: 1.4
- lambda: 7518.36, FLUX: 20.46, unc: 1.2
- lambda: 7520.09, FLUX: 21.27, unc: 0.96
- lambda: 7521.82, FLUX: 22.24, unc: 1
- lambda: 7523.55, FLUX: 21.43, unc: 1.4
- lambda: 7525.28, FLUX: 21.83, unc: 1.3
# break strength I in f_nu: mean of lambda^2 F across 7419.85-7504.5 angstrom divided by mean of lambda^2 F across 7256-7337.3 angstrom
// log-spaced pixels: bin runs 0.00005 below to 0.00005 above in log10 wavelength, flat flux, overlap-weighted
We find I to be 1.26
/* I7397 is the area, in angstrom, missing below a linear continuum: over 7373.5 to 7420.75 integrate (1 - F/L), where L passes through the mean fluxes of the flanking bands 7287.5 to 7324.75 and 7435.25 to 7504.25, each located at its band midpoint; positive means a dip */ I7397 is -1.8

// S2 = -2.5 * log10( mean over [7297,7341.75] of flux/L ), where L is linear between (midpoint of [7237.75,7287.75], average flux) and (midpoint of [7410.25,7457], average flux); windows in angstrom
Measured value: -0.05 mag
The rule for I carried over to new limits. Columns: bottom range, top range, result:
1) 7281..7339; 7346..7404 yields 1.13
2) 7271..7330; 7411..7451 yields 1.22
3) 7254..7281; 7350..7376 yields 1.22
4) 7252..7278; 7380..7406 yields 1.31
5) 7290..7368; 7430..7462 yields 1.18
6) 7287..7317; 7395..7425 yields 1.21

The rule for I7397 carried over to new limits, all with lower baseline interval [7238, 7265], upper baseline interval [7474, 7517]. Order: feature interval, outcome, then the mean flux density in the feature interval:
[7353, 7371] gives -1.3 angstrom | 19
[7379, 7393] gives -1.4 angstrom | 20.1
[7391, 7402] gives -1.0 angstrom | 20.4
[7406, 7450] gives -3.4 angstrom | 20.8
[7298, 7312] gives -1.0 angstrom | 17.6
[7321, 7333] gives -0.9 angstrom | 18.2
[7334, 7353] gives -1.8 angstrom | 19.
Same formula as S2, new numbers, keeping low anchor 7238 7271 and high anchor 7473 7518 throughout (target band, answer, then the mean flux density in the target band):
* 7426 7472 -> -0.07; 21.2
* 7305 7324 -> -0.11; 18.5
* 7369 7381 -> -0.14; 20.6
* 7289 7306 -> -0.06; 17.3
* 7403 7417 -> -0.10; 20.8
